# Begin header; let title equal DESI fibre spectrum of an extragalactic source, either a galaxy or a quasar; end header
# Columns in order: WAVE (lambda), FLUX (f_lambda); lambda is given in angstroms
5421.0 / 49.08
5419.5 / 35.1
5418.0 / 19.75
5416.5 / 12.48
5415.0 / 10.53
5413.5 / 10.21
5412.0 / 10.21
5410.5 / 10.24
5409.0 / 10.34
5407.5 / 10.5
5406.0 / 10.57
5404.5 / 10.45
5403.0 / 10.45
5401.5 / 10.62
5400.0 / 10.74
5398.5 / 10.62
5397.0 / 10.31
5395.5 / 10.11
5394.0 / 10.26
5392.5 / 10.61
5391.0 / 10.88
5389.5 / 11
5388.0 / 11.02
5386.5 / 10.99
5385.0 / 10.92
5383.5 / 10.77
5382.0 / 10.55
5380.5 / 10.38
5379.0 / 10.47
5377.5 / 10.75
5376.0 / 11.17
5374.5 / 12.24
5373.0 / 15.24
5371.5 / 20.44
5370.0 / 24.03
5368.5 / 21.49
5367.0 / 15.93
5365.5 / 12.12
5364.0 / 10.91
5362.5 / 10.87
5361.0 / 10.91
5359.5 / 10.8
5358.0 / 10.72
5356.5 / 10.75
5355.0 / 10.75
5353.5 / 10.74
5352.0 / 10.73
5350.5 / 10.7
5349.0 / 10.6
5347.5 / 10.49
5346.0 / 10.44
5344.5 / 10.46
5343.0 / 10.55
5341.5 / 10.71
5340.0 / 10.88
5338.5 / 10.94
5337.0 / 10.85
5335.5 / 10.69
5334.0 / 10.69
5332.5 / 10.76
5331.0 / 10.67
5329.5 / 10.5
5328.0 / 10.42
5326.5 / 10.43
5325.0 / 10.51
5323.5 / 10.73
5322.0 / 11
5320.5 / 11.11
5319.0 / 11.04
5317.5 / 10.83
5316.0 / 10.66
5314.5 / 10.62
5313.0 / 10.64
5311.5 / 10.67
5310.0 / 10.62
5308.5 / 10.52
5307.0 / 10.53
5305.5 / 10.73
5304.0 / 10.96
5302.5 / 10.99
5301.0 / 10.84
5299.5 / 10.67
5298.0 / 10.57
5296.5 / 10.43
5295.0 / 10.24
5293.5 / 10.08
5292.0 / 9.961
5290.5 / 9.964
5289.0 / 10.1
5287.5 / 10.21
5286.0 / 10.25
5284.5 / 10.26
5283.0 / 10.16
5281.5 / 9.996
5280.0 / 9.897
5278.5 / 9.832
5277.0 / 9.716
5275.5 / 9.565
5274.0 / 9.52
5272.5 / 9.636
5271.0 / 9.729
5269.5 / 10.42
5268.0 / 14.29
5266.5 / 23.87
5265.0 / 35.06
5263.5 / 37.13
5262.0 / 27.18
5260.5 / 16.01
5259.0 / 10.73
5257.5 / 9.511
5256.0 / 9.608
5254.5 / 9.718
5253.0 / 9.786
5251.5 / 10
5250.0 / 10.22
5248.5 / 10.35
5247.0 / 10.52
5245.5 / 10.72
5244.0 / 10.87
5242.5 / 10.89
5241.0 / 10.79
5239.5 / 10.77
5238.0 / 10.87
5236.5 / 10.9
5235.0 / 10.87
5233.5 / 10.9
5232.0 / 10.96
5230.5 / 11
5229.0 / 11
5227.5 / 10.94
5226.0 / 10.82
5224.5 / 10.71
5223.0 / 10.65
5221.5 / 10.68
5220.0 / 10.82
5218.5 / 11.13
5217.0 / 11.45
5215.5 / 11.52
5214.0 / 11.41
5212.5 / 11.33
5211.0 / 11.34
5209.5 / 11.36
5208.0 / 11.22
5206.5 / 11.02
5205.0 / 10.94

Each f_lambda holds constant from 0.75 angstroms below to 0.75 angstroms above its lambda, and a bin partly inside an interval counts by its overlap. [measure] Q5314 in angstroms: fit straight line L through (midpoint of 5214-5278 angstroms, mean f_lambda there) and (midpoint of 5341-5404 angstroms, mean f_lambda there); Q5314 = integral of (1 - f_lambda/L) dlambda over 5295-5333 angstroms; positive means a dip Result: 4.7 angstroms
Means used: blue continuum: 12.6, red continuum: 11.8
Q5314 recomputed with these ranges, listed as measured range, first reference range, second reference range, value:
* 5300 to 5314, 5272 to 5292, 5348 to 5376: 0.3 angstroms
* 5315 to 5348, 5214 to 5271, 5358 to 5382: 6.8 angstroms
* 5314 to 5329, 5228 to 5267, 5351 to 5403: 2.4 angstroms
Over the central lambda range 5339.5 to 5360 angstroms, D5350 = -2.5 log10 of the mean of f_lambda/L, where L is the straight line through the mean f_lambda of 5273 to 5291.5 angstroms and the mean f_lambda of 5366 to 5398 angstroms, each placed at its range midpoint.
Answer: 0.118 mag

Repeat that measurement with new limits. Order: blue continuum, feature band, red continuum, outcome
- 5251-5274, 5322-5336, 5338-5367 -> 0.16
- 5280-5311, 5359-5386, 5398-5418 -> -0.23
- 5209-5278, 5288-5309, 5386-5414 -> 0.13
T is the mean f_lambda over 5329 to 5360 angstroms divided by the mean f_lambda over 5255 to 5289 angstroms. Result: 0.8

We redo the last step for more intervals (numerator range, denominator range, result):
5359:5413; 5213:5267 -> 0.92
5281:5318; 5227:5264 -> 0.85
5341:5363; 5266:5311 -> 0.99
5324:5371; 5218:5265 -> 0.94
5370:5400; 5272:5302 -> 1.17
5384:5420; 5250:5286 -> 0.86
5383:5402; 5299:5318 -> 1.00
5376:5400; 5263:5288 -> 0.77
